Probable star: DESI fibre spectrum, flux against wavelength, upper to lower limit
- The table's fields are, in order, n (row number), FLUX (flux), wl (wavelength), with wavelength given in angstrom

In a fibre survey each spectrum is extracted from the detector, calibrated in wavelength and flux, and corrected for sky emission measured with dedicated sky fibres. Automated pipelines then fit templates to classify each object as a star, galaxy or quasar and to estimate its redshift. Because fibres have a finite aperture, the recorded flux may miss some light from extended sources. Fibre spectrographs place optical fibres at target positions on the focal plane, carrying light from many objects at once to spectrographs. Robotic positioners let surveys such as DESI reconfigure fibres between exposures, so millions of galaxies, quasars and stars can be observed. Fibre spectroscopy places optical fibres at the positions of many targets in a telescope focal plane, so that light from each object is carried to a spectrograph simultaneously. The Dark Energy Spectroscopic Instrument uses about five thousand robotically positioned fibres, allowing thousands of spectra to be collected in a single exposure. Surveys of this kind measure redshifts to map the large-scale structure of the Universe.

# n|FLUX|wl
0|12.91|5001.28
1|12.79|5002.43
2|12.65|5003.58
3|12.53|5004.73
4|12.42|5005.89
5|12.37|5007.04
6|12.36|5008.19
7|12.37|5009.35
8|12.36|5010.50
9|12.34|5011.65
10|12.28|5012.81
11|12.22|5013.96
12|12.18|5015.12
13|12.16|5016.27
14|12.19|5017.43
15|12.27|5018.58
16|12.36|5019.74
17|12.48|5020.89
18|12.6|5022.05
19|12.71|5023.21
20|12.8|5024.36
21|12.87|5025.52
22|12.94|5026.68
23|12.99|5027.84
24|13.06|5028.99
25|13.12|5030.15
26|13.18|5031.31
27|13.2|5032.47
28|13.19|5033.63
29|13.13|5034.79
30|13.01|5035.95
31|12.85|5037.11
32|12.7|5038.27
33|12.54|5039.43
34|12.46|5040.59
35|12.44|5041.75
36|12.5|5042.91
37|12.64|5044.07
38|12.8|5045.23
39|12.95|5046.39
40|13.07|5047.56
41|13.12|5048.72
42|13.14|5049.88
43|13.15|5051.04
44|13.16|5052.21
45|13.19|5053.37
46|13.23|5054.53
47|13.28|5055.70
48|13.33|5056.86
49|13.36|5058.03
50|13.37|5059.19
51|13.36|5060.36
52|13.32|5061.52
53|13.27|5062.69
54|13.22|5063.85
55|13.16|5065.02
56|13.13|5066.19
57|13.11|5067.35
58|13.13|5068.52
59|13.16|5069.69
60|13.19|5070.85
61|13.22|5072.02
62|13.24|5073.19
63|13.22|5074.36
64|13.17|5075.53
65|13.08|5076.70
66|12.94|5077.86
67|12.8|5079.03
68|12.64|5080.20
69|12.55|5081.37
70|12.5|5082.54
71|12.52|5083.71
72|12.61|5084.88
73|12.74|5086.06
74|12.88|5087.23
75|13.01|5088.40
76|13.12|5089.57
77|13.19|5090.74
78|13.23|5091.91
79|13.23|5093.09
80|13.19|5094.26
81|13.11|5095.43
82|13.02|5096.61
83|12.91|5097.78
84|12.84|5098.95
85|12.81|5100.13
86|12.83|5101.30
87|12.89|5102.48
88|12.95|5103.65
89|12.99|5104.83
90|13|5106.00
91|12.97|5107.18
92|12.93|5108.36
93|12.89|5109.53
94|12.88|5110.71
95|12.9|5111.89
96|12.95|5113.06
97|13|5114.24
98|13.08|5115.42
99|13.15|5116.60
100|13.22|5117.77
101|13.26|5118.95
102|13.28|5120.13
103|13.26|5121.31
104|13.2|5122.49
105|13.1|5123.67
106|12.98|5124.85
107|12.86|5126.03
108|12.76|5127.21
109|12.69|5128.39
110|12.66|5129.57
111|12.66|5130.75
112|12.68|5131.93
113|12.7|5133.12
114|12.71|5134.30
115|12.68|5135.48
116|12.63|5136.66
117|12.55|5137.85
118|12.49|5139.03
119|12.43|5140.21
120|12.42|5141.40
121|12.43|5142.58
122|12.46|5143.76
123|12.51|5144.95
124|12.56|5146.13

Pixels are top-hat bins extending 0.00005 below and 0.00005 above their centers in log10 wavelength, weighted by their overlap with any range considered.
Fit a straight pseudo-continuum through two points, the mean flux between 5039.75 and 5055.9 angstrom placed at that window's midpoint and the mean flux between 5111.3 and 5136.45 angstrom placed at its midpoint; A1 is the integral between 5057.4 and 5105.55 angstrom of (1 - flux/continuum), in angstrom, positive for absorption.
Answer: -0.4 angstrom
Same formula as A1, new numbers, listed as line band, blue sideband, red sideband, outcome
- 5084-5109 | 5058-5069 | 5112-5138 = 0.2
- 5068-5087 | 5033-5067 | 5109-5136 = 0.1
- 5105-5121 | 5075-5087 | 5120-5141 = -0.3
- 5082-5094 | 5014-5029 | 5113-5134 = -0.1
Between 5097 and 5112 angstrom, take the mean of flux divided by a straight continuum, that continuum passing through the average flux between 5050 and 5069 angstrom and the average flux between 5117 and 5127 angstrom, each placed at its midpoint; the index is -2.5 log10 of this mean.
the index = 0.02 mag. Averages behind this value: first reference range 13.2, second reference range 13.1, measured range 12.9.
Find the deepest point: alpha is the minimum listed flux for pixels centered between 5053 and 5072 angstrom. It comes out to 13.11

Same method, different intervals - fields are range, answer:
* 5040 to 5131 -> 12.44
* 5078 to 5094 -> 12.5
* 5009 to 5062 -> 12.16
